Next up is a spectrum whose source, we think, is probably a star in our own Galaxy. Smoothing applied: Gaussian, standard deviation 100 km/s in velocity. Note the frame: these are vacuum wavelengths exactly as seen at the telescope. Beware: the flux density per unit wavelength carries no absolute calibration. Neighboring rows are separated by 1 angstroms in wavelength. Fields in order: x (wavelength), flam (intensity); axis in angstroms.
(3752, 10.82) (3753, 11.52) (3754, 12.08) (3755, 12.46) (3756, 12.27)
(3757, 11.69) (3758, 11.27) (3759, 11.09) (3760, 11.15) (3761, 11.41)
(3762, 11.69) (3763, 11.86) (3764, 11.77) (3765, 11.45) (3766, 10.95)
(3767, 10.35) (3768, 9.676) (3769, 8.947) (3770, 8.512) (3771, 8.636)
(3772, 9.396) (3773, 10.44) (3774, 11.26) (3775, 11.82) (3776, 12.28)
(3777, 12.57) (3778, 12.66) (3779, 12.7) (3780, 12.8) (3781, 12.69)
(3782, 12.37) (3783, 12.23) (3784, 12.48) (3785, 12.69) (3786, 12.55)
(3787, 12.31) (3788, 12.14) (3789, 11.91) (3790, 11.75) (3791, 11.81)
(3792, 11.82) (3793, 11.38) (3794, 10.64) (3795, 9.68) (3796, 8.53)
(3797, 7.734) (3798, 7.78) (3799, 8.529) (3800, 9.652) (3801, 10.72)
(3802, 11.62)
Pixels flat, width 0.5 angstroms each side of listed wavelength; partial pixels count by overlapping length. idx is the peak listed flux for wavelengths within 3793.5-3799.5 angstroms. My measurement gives 10.64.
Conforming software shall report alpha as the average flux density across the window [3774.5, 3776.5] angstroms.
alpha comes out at 12.1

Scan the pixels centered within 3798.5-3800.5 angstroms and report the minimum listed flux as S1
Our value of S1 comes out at 8.529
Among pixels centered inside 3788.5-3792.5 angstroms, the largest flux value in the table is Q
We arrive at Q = 11.91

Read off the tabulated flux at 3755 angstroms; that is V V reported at 12.46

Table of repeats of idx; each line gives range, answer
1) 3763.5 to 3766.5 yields 11.77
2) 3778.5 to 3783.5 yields 12.8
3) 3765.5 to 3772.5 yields 10.95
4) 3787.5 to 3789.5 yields 12.14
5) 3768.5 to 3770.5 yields 8.947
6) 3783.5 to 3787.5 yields 12.69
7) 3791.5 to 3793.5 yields 11.82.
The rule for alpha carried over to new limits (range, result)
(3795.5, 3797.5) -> 8.13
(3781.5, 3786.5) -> 12.5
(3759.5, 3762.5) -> 11.4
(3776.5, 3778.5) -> 12.6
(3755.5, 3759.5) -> 11.6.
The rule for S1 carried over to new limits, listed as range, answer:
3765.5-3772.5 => 8.512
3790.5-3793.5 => 11.38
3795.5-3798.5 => 7.734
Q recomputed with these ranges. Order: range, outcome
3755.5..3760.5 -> 12.27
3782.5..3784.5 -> 12.48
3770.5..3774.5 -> 11.26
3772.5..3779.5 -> 12.7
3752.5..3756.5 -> 12.46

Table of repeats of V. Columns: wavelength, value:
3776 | 12.28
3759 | 11.09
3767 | 10.35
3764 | 11.77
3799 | 8.529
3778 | 12.66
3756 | 12.27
